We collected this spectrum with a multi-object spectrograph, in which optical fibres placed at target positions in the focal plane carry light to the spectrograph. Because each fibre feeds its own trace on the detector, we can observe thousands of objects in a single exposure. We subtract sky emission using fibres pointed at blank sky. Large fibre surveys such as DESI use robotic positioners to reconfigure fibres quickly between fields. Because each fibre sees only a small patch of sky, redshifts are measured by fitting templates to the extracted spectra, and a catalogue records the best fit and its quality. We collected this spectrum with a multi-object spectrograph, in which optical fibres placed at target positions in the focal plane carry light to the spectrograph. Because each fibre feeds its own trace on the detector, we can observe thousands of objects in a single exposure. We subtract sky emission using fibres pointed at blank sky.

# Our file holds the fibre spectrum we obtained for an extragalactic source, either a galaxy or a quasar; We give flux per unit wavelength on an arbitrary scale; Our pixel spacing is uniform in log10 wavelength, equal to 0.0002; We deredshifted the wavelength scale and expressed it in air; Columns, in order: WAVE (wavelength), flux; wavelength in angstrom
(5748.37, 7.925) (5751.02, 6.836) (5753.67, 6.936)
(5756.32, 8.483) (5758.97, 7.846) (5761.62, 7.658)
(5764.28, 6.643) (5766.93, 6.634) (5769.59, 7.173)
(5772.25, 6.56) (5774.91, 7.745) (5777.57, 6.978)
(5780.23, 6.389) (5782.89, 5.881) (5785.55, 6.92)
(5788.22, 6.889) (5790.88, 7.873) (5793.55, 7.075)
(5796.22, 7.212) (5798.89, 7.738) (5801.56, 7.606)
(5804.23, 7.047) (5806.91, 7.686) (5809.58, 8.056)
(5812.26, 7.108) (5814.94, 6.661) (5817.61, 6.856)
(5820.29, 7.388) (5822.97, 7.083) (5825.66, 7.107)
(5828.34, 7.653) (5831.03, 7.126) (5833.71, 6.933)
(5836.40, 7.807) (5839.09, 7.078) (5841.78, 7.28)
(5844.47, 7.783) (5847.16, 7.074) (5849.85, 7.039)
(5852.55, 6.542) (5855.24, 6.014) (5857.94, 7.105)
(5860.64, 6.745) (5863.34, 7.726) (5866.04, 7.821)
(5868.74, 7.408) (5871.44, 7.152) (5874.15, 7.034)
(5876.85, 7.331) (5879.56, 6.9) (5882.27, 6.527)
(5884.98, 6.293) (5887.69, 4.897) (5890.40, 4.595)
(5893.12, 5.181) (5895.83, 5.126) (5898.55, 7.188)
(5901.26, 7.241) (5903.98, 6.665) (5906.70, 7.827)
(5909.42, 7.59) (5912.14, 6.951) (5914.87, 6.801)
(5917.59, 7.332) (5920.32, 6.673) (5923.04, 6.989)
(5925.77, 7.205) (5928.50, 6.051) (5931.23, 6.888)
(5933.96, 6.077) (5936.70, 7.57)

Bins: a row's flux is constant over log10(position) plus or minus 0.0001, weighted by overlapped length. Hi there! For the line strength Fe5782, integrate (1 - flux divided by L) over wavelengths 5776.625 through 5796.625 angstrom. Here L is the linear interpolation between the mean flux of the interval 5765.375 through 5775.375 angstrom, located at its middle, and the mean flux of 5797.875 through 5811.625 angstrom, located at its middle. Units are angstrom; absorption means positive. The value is 1.0 angstrom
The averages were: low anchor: 6.96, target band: 6.89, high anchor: 7.6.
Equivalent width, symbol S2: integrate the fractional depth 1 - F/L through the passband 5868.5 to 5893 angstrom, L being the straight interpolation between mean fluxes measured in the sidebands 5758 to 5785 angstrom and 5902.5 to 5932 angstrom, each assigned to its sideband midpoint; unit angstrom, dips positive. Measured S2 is 2.22 angstrom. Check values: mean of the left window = 6.94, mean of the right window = 7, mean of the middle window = 6.35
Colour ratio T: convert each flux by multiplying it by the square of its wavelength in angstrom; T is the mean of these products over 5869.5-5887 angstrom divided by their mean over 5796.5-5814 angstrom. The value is 0.93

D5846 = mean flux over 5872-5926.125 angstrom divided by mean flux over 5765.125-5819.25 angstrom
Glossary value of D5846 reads 0.93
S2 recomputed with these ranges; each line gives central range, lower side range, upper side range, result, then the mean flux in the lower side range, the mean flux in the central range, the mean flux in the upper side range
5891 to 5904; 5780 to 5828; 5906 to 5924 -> 1.8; 7.17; 6.14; 7.15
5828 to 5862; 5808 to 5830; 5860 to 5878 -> 1.0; 7.24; 7.07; 7.34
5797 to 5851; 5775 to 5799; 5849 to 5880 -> -2.1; 7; 7.31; 7.07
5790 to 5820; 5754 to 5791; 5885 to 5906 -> -2.5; 7.09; 7.35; 5.93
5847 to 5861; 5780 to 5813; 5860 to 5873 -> 1.2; 7.22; 6.73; 7.4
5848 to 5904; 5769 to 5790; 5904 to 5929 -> 3.1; 6.83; 6.6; 7.06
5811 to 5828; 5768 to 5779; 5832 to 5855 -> 0.1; 7.09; 7.07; 7.14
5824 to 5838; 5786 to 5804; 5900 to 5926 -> -0.1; 7.35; 7.31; 7.12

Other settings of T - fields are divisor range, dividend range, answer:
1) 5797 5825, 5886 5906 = 0.83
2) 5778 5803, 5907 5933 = 1.03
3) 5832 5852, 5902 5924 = 1.00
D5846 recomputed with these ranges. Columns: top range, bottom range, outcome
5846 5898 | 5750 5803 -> 0.92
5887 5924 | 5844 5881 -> 0.92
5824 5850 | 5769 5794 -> 1.05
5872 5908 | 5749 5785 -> 0.90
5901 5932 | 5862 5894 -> 1.06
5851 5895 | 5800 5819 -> 0.90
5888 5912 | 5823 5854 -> 0.89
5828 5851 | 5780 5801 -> 1.03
